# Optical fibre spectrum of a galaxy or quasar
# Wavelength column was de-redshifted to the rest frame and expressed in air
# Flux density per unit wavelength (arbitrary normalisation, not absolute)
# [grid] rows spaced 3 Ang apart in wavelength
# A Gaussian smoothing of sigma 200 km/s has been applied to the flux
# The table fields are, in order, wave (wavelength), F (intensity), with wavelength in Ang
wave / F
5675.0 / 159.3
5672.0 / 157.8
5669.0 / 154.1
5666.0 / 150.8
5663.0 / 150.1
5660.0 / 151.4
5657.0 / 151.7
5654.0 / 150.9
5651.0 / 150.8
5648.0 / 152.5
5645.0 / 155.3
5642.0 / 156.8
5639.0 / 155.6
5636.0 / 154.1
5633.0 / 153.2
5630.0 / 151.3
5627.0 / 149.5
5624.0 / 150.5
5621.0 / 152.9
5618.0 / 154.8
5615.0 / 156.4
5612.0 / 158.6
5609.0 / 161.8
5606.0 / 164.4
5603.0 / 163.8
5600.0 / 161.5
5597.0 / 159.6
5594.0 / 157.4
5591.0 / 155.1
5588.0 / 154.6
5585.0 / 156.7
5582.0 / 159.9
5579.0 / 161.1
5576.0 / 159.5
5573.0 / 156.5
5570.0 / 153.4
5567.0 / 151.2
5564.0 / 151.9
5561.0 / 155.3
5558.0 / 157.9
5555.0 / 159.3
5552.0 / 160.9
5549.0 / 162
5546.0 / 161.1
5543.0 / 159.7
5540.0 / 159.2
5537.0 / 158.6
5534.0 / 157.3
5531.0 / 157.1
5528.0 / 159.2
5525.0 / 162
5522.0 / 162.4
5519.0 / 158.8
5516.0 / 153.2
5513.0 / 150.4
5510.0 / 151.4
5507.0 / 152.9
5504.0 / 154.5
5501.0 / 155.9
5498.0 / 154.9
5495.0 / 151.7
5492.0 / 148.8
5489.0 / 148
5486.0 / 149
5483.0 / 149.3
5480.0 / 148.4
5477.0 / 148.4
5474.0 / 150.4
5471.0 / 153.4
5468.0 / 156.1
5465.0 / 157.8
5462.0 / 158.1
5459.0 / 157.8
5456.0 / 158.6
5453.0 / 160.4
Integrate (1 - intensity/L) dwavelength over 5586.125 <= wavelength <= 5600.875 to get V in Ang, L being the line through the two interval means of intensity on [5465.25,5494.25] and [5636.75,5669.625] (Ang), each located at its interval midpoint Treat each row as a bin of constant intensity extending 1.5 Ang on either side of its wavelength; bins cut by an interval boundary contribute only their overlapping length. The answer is -0.53 Ang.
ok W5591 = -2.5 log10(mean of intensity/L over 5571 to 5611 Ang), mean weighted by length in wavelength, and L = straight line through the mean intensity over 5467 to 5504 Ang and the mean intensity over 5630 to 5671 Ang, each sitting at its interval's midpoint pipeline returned -0.05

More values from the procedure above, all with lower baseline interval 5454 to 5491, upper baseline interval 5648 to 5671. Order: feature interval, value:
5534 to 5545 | -0.05 mag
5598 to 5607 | -0.08 mag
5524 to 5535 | -0.04 mag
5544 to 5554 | -0.06 mag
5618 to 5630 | 0.00 mag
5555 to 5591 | -0.03 mag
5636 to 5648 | -0.02 mag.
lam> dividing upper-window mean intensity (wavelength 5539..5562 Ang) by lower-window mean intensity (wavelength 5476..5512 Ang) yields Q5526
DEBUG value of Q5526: 1.06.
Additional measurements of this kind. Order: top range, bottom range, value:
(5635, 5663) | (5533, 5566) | 0.97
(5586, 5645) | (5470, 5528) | 1.02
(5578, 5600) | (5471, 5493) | 1.06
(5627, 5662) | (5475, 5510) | 1.01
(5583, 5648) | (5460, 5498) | 1.03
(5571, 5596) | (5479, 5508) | 1.04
